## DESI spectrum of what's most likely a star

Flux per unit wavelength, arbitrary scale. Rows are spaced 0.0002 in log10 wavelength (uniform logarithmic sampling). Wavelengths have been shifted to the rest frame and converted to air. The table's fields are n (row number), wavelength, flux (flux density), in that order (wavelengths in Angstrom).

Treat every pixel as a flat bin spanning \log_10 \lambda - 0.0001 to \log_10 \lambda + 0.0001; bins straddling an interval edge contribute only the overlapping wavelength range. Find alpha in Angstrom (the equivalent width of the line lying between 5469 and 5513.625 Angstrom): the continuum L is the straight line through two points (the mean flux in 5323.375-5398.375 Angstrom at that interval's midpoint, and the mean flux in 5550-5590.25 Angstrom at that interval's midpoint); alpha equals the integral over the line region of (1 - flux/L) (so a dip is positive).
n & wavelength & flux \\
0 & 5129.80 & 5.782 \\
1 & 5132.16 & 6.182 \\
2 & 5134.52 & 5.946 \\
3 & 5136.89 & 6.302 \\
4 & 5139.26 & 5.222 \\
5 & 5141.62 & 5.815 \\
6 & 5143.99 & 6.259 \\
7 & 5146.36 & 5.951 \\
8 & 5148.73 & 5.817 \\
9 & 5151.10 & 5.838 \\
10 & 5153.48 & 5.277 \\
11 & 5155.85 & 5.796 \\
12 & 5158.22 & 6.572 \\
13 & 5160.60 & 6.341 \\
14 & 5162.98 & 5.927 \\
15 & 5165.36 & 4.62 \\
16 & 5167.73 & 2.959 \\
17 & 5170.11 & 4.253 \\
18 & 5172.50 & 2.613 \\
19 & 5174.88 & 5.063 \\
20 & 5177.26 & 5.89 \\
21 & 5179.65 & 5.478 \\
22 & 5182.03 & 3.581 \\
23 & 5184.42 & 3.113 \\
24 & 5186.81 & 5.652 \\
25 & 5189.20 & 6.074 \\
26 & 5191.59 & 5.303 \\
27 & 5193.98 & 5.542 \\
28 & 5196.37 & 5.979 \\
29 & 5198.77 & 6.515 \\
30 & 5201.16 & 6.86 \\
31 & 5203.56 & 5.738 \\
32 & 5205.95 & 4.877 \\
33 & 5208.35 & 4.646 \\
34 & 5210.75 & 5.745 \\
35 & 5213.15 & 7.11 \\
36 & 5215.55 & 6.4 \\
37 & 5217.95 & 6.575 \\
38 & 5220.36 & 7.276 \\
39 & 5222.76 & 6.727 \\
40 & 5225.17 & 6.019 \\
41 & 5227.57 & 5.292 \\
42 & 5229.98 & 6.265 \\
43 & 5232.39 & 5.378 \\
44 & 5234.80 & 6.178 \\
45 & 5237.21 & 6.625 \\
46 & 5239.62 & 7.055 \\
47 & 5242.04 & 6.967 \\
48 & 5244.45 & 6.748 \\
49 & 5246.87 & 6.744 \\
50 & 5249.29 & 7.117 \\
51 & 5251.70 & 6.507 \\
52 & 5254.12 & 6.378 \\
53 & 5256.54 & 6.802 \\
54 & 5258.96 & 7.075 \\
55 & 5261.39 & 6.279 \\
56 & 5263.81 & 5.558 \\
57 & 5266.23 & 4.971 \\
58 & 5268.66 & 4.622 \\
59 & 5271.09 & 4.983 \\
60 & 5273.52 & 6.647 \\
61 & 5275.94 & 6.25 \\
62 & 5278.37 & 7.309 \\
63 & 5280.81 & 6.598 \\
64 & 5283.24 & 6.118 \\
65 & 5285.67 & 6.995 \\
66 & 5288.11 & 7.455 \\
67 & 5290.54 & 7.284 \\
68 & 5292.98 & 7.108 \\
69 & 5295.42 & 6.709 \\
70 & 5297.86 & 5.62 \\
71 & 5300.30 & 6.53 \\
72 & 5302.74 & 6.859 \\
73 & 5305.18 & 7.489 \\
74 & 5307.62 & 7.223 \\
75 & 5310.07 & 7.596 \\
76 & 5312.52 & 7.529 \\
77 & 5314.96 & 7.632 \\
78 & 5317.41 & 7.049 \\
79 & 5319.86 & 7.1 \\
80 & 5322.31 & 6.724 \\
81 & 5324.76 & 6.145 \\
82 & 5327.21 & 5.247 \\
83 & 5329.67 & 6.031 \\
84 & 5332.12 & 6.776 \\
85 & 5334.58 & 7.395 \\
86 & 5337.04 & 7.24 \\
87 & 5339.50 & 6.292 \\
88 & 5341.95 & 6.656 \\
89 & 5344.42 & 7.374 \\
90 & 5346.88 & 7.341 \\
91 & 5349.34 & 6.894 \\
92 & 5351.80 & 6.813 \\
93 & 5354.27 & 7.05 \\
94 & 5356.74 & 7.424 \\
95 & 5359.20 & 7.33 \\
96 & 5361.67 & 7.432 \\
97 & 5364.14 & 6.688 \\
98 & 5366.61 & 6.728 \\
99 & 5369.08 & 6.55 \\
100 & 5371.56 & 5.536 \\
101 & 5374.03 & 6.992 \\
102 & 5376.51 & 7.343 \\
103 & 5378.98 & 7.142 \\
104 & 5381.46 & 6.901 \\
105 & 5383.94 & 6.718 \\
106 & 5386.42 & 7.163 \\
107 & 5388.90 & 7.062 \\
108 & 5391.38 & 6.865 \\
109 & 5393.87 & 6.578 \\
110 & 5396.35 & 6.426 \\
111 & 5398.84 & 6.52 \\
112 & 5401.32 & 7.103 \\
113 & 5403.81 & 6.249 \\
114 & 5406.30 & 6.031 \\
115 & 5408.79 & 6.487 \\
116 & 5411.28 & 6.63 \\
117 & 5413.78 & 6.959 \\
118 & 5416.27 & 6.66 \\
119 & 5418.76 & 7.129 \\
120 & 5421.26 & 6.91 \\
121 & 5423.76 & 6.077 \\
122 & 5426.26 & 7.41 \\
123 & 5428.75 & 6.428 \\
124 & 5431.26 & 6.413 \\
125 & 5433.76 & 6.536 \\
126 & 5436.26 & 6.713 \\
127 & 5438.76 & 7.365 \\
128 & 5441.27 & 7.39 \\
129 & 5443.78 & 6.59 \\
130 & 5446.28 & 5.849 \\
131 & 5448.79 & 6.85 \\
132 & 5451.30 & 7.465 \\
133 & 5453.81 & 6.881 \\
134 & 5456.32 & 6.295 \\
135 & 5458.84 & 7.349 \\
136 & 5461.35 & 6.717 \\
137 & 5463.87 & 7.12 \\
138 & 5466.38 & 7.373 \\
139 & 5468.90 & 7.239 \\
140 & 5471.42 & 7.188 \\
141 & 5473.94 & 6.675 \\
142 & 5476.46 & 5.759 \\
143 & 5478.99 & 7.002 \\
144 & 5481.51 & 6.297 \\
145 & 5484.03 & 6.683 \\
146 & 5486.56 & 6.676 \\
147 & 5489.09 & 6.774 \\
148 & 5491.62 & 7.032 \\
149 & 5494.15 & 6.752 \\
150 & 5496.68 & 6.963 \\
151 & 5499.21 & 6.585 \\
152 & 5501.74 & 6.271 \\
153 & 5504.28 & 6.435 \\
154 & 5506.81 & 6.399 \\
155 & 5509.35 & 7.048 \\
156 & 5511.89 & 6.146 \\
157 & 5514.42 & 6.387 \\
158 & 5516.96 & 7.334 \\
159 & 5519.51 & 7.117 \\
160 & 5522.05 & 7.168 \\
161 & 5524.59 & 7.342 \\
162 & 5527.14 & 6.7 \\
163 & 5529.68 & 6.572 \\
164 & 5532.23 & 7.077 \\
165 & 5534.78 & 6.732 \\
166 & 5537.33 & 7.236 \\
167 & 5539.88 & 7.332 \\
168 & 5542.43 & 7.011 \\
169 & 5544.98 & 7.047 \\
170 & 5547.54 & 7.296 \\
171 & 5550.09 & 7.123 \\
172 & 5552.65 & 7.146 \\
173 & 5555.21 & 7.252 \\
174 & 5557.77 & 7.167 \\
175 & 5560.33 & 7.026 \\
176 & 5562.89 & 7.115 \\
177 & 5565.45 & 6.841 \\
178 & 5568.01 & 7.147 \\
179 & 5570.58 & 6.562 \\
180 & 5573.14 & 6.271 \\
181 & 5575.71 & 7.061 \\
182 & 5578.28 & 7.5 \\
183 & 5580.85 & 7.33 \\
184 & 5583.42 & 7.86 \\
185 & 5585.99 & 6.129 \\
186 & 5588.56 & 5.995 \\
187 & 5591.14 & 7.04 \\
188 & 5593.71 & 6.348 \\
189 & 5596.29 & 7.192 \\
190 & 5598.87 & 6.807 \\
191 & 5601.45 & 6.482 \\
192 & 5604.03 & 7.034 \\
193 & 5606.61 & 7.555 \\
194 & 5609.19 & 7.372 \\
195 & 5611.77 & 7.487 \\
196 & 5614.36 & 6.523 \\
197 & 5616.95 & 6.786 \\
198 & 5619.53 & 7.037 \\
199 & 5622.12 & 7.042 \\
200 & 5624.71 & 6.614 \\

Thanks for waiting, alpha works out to 1.7 Angstrom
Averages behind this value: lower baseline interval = 6.8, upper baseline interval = 6.97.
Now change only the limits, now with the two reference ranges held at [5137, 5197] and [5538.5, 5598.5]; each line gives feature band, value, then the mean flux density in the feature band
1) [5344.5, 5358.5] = -2.5 Angstrom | 7.14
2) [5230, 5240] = -1.3 Angstrom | 6.24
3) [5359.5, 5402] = -4.4 Angstrom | 6.82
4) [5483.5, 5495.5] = -0.3 Angstrom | 6.79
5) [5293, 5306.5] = -2.0 Angstrom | 6.69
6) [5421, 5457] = -1.8 Angstrom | 6.75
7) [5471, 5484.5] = 0.1 Angstrom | 6.56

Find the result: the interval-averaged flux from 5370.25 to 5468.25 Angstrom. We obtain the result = 6.78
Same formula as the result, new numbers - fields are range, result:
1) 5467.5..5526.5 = 6.75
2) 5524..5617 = 6.99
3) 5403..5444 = 6.71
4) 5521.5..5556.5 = 7.07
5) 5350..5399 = 6.87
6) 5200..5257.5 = 6.33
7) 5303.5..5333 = 6.88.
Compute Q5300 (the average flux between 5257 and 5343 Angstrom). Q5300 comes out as 6.61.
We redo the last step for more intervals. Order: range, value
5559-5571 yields 6.97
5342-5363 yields 7.17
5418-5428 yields 6.85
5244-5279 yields 6.24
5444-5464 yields 6.79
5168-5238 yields 5.57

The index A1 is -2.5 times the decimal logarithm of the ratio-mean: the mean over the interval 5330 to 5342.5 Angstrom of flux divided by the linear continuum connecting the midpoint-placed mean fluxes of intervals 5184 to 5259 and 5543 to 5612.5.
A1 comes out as -0.06 mag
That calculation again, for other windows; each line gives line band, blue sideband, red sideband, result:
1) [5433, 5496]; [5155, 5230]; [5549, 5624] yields -0.050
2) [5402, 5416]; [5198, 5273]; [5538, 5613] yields 0.018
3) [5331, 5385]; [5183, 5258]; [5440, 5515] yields -0.078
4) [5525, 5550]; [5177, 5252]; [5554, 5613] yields -0.025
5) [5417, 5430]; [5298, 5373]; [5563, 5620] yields 0.016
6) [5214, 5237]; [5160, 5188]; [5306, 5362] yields -0.172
